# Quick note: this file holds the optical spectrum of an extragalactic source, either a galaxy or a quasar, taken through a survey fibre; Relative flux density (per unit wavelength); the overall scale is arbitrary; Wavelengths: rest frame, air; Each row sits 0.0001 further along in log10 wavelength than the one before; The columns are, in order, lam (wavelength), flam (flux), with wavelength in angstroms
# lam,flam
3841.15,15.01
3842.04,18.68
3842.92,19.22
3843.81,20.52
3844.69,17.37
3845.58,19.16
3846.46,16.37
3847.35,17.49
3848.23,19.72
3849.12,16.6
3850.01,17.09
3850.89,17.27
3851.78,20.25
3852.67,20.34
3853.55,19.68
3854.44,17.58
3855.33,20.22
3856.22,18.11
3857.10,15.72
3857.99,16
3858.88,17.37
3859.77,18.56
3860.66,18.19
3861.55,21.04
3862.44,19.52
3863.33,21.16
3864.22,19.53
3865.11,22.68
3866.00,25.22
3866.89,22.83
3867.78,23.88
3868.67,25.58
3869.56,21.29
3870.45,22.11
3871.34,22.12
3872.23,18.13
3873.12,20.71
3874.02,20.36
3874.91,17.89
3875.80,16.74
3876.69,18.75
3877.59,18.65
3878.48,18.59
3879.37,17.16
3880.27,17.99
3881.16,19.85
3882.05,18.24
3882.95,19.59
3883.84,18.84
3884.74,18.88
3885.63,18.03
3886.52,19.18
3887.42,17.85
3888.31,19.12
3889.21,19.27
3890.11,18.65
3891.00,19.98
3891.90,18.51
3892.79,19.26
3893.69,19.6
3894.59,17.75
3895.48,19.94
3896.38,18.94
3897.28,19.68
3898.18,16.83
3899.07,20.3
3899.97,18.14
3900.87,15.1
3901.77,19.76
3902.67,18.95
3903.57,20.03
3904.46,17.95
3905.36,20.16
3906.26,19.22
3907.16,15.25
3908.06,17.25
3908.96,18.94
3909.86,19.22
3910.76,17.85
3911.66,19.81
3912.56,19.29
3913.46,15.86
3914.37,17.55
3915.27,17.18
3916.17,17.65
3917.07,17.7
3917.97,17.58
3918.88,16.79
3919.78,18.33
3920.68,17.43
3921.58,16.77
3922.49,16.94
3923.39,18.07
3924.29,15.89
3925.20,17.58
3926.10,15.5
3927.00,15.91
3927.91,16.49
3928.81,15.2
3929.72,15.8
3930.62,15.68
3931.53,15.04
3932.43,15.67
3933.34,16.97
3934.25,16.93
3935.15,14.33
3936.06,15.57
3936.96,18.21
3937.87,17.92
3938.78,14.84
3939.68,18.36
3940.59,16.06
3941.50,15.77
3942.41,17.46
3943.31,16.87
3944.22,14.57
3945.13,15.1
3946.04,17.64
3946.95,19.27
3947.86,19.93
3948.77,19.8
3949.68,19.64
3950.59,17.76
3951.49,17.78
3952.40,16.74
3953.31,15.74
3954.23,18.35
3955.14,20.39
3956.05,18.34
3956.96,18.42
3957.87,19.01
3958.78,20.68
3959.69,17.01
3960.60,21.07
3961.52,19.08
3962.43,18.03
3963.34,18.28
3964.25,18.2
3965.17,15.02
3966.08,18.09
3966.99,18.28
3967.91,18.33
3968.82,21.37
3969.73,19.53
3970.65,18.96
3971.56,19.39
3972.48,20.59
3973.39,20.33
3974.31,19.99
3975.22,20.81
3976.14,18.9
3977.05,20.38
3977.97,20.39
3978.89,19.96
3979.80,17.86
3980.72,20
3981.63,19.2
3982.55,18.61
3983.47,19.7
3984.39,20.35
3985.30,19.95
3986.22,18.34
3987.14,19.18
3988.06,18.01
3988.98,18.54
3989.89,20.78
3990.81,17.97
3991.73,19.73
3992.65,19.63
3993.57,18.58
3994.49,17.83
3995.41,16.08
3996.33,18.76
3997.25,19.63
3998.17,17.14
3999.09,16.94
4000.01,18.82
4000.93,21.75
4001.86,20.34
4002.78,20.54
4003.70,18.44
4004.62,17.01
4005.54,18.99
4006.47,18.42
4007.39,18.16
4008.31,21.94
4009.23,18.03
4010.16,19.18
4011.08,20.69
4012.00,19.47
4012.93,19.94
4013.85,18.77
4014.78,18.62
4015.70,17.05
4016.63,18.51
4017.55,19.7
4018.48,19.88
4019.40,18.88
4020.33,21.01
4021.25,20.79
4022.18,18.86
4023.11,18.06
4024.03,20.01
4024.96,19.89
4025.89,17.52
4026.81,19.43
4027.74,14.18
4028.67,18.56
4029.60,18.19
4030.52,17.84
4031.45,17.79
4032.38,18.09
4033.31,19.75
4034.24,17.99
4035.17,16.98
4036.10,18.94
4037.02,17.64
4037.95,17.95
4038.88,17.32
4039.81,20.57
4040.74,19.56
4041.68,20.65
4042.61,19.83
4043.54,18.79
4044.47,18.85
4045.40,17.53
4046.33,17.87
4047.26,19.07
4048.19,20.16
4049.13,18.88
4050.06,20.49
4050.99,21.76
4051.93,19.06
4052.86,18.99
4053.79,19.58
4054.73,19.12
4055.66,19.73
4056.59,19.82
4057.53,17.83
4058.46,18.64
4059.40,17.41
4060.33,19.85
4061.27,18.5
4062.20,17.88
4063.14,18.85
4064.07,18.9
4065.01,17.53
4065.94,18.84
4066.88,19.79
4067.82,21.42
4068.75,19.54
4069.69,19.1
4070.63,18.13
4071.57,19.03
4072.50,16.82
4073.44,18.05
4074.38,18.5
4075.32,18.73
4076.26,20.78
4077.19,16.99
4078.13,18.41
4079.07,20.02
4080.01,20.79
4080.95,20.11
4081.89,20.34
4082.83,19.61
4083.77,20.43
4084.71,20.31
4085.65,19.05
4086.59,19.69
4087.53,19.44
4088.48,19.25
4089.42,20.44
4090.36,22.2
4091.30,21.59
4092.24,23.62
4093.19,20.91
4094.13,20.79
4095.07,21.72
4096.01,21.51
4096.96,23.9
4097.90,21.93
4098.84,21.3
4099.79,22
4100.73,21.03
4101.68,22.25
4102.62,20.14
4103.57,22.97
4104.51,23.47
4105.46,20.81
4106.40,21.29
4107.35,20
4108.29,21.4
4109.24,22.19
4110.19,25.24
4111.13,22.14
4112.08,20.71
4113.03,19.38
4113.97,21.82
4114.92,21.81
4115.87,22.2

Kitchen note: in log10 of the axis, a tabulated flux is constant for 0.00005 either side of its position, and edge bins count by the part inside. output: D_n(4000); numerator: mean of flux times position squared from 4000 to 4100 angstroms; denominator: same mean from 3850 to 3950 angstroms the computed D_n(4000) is 1.14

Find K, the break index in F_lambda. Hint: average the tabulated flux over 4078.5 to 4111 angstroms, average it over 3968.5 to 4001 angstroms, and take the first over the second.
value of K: 1.1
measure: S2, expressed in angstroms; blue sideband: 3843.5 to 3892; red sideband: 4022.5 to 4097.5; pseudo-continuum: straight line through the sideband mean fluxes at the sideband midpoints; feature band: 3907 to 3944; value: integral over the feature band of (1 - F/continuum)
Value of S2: 4.57 angstroms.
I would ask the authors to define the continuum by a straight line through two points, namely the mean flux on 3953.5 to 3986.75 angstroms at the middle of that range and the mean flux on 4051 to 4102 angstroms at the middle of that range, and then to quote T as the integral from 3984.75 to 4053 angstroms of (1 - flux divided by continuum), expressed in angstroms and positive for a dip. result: 2.0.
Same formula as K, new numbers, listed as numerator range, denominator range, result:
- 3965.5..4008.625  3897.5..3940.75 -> 1.11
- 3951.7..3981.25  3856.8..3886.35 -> 0.96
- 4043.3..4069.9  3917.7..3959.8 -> 1.11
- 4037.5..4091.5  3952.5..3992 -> 1.01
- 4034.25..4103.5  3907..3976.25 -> 1.11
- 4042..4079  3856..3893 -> 0.97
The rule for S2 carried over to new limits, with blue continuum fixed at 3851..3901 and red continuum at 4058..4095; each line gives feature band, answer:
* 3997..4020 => 0.5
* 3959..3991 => 0.5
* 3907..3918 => 0.9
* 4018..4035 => 0.7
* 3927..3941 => 2.3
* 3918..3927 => 1.1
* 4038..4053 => 0.2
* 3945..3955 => 0.7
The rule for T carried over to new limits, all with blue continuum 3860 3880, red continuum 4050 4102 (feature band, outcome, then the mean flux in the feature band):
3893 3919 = 2.65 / 18.3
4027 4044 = 1.36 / 18.4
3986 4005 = 1.26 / 18.8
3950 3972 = 1.87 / 18.5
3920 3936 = 3.20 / 16.3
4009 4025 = 0.59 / 19.3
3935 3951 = 2.40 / 17.2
